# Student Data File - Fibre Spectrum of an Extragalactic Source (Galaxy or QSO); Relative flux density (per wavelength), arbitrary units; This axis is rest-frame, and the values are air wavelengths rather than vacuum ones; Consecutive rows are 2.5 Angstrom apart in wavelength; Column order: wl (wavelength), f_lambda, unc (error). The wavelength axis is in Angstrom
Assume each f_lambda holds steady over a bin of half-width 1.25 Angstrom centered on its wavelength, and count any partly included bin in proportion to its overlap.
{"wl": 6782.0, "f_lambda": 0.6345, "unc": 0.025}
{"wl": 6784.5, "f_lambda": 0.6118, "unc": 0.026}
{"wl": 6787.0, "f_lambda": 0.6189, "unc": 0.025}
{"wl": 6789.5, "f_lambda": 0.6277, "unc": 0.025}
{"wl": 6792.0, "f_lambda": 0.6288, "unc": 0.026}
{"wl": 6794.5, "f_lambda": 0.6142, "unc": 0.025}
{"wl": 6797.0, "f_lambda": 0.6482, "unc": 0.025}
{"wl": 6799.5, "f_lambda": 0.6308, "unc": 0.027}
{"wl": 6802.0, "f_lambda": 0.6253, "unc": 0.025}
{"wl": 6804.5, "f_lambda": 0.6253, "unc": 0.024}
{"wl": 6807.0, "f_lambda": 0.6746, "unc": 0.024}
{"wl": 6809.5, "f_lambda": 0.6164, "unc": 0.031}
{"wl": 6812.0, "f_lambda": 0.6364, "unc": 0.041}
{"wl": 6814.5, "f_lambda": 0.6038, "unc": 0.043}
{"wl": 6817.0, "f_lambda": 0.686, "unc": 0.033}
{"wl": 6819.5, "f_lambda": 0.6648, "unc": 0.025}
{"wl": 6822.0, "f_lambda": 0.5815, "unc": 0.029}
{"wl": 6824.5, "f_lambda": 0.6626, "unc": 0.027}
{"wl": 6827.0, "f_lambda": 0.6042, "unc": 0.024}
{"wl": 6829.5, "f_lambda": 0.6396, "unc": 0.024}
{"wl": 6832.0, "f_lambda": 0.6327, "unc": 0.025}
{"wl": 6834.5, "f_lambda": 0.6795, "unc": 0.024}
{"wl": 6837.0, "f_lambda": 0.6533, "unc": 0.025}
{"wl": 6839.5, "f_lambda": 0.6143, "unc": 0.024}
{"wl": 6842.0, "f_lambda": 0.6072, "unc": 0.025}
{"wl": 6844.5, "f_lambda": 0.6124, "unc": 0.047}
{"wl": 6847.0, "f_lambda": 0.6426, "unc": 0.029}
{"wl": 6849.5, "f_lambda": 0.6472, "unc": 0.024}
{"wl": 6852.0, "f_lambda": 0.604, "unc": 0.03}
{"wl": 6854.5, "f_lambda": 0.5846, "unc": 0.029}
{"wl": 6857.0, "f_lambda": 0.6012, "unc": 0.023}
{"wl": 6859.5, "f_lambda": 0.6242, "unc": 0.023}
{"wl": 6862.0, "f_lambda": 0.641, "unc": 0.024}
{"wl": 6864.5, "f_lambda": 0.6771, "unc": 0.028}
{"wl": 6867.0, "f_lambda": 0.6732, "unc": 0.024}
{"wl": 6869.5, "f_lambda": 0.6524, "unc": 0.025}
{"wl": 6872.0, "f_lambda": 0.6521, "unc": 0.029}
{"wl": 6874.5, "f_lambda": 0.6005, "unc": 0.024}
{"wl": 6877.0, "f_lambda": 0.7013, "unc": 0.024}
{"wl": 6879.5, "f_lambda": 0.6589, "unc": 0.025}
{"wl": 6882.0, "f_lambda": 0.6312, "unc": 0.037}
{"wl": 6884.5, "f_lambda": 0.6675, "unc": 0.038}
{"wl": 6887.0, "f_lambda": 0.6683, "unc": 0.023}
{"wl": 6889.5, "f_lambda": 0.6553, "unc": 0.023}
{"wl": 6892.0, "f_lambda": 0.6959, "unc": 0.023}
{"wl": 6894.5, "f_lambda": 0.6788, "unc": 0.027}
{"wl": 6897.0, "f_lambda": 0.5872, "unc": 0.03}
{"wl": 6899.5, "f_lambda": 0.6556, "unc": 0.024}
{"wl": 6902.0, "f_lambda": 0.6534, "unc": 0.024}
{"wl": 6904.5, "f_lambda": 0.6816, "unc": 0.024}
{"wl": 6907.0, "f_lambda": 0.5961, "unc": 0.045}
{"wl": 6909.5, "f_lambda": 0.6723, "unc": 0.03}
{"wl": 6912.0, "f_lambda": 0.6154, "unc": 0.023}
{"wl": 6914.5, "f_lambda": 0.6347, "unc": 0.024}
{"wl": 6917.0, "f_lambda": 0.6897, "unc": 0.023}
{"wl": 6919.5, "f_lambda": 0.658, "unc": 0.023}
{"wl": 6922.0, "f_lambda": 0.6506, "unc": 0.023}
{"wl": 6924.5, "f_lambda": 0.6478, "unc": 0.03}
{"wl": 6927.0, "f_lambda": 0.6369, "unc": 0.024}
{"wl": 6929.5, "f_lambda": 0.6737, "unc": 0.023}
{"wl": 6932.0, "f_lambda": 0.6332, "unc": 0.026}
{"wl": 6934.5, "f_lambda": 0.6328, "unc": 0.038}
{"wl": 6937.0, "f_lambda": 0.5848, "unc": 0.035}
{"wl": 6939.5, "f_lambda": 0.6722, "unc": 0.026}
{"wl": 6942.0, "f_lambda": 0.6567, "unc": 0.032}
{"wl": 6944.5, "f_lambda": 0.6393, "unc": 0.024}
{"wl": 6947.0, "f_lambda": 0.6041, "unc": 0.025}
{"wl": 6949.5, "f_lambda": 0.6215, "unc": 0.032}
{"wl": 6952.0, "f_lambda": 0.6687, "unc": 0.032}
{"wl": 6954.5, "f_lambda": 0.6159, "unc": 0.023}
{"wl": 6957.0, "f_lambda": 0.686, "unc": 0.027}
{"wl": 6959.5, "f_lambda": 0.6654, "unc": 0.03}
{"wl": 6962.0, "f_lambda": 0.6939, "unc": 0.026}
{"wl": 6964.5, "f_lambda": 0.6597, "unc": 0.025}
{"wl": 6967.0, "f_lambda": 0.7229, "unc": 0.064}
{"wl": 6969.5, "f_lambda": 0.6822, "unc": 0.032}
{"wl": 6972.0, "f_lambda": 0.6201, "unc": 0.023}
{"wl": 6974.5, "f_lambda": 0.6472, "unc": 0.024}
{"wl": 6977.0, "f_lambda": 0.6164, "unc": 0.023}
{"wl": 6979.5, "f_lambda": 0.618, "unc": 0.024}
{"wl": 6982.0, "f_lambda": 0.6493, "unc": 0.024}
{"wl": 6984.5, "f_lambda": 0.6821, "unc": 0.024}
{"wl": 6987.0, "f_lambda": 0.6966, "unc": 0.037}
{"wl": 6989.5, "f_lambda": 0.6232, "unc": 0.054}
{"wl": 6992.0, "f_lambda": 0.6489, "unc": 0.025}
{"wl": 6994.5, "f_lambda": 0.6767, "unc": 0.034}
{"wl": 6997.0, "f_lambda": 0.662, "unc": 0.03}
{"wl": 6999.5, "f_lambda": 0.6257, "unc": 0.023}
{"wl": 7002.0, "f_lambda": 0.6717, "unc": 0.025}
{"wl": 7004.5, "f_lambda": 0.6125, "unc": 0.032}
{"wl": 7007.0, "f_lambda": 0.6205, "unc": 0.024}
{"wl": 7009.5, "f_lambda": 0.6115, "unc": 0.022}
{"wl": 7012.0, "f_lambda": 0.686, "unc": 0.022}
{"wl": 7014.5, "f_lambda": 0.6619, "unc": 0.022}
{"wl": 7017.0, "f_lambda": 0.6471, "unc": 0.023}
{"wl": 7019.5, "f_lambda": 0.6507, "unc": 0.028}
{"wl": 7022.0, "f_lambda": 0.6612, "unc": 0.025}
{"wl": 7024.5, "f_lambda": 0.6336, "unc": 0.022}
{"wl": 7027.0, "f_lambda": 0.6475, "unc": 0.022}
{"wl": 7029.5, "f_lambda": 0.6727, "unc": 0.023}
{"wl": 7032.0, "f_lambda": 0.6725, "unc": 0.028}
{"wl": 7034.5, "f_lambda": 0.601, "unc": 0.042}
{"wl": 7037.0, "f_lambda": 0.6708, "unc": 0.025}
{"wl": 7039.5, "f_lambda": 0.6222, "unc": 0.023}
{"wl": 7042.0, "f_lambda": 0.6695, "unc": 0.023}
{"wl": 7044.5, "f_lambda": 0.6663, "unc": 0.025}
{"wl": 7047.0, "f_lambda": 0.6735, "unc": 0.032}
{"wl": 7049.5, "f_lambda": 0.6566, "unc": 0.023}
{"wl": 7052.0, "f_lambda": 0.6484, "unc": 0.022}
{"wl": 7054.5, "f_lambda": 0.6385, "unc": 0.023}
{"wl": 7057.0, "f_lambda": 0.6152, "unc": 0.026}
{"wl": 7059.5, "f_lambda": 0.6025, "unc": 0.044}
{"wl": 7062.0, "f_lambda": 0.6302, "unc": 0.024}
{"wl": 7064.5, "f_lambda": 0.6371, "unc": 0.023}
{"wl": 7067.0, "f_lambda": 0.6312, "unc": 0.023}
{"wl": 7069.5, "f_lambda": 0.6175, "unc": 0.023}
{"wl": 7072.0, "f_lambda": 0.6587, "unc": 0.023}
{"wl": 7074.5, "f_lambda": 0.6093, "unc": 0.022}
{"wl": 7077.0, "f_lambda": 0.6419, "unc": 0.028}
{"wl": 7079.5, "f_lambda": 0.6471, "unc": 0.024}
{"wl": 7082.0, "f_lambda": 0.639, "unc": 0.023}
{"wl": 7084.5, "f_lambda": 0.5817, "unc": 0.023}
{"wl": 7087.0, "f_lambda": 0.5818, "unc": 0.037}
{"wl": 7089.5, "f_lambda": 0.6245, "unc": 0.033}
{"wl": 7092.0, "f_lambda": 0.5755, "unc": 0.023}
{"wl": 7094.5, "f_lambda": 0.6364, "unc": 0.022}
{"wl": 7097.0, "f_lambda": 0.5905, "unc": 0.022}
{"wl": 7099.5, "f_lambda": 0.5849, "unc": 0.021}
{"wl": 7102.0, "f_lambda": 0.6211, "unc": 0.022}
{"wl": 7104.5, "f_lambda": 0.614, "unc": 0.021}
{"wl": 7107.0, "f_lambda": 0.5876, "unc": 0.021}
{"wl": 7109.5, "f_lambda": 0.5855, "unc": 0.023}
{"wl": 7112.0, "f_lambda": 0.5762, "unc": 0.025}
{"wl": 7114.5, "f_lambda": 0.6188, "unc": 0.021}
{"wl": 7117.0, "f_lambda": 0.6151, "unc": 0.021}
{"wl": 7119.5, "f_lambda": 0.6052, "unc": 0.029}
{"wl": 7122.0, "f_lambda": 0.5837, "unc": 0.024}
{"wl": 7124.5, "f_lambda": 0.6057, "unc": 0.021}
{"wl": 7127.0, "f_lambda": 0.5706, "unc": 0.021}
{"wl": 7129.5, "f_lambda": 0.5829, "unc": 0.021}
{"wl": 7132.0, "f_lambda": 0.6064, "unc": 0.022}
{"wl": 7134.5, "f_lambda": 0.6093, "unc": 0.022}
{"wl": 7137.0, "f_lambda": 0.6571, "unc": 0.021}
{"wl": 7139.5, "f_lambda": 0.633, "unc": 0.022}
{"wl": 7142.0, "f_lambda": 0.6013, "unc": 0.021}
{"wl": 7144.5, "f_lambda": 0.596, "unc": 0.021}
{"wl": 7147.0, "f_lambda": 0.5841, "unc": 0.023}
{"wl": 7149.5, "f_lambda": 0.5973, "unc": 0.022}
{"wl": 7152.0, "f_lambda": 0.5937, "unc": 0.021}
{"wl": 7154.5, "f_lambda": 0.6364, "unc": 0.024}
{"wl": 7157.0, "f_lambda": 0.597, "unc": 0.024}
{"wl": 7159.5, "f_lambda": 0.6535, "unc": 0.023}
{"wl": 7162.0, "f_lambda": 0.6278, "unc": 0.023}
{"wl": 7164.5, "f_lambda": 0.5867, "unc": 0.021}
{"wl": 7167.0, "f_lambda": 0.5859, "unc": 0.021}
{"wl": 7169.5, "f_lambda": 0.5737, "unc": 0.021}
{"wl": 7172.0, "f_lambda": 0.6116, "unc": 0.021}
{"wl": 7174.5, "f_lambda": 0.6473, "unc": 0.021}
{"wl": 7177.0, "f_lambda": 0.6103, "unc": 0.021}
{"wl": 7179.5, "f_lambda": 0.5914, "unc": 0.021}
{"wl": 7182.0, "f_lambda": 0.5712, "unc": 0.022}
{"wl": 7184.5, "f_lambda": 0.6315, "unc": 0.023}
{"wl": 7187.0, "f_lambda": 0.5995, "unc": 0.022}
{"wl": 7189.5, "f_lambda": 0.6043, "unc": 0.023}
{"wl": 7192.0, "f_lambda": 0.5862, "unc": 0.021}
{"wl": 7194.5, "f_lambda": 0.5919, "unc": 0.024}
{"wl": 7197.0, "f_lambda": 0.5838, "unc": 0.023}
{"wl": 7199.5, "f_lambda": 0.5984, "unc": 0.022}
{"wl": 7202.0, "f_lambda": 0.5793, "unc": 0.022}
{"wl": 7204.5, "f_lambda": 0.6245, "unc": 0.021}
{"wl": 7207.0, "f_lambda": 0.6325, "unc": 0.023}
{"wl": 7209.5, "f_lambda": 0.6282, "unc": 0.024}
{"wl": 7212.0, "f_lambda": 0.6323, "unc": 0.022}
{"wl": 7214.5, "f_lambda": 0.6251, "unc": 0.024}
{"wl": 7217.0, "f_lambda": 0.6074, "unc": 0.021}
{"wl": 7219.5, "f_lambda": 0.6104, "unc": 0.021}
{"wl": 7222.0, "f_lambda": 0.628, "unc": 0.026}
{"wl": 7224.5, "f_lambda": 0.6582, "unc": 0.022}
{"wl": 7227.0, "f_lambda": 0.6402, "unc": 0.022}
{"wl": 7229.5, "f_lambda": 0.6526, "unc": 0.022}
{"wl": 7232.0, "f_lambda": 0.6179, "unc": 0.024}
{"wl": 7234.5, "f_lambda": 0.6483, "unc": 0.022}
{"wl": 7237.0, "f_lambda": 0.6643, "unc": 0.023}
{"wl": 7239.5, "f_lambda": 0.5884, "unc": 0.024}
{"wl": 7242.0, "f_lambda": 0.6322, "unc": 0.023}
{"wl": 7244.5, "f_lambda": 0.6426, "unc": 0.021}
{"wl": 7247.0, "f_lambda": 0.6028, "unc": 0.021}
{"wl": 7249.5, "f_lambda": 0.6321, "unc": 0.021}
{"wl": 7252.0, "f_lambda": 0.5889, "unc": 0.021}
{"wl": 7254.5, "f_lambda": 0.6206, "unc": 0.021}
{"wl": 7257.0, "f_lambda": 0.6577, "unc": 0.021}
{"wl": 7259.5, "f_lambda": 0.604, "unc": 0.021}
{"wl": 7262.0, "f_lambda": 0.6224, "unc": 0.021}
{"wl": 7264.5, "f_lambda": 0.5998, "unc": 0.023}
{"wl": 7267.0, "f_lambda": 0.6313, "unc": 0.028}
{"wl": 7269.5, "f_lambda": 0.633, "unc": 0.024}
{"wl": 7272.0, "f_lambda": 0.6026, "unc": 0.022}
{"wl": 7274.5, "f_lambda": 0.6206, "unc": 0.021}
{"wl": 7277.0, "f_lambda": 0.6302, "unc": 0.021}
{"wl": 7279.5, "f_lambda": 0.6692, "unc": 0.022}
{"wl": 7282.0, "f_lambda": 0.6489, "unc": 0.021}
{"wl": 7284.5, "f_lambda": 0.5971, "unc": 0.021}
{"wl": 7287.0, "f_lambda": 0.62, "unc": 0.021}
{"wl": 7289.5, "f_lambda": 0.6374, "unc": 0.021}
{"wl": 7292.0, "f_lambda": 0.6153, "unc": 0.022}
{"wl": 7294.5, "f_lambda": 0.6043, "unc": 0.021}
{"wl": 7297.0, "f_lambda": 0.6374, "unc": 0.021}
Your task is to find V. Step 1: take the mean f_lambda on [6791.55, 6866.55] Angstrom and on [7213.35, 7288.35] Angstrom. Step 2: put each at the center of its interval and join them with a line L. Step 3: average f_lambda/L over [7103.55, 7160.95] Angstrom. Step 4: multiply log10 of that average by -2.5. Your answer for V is 0.041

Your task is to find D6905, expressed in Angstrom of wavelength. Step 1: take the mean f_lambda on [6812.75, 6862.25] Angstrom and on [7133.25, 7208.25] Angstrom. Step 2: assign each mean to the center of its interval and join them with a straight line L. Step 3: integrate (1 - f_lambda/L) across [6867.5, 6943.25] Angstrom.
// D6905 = -3.1 Angstrom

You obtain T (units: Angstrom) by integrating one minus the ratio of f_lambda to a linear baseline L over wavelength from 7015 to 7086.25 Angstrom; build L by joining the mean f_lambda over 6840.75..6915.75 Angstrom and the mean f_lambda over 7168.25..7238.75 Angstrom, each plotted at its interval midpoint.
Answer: -1.4 Angstrom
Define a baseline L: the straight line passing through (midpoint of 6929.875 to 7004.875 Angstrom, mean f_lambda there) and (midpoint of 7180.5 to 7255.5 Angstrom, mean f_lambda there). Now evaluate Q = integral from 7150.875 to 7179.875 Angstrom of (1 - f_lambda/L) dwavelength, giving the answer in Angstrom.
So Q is 0.65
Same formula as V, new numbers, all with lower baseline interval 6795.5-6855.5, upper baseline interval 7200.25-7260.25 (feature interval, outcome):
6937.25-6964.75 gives -0.03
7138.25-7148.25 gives 0.04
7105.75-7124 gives 0.06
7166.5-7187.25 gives 0.04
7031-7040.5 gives -0.02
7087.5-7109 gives 0.04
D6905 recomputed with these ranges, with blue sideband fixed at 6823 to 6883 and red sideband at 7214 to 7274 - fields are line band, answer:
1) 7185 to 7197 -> 0.58 Angstrom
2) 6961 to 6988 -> -1.21 Angstrom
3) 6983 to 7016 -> -1.01 Angstrom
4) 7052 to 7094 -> 0.58 Angstrom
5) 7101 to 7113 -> 0.62 Angstrom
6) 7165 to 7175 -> 0.44 Angstrom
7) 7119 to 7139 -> 0.80 Angstrom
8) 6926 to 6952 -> -0.10 Angstrom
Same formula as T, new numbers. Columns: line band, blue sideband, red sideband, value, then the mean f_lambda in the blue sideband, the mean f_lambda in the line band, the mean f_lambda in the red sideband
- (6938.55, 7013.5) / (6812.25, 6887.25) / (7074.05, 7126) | -3.60 Angstrom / 0.639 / 0.652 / 0.606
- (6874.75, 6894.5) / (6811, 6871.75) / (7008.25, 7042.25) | -0.84 Angstrom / 0.635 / 0.666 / 0.65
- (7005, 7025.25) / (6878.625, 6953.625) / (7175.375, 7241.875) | -0.29 Angstrom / 0.647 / 0.646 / 0.616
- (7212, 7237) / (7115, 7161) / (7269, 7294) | -0.59 Angstrom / 0.607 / 0.634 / 0.627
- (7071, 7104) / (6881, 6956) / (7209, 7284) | 1.15 Angstrom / 0.646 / 0.614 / 0.628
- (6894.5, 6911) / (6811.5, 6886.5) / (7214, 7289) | -0.18 Angstrom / 0.638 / 0.644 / 0.627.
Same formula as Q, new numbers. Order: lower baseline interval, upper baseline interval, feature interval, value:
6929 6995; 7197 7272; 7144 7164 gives 0.7 Angstrom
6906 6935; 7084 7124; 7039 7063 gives -1.2 Angstrom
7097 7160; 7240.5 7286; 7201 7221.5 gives -0.1 Angstrom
